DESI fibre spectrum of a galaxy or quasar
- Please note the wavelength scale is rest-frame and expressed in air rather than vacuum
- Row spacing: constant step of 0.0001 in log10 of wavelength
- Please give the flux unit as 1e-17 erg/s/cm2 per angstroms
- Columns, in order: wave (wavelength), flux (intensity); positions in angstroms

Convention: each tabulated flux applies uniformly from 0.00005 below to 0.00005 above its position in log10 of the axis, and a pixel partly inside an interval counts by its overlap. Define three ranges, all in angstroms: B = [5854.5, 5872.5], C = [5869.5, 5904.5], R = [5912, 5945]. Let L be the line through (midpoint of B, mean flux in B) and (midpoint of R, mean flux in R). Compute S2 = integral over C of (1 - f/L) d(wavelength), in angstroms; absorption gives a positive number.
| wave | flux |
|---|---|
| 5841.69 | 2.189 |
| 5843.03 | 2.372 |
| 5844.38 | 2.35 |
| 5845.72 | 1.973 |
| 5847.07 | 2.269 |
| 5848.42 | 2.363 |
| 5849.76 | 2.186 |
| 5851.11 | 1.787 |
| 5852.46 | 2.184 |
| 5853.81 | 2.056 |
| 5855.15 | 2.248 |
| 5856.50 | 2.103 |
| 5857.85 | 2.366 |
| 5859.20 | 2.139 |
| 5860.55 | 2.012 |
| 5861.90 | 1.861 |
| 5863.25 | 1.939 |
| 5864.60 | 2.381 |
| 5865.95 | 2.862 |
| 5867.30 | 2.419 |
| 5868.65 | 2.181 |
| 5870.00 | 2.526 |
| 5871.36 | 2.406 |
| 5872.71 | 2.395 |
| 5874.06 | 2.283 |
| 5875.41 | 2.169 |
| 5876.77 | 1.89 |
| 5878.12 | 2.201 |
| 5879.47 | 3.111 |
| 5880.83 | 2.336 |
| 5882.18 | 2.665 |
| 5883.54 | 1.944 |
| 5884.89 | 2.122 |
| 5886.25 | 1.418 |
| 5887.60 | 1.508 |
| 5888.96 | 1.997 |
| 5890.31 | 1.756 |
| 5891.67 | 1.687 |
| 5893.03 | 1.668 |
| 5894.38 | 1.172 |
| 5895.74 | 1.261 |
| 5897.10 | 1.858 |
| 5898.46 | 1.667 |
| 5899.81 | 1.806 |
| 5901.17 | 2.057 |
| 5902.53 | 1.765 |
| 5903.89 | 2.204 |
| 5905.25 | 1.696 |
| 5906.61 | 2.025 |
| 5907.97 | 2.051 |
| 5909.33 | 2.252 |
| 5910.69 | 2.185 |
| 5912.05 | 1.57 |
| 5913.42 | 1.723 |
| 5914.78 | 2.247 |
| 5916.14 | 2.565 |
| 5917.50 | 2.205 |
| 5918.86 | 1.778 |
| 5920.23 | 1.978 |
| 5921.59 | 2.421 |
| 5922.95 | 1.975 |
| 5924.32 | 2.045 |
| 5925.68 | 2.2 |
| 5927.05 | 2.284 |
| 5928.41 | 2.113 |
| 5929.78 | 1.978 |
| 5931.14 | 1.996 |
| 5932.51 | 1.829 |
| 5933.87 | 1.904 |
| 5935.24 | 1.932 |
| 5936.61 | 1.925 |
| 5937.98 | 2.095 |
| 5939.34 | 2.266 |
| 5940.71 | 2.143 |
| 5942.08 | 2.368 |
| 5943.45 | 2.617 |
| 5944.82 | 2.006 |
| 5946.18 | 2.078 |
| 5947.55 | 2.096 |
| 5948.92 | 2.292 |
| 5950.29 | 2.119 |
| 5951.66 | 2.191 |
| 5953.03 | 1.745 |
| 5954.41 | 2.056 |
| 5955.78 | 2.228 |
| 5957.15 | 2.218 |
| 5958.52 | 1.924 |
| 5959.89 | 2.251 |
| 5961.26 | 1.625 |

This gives 3.4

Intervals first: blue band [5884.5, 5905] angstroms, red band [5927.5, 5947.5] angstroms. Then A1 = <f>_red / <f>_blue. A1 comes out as 1.21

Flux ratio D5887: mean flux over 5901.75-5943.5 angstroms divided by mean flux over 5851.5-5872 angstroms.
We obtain 0.92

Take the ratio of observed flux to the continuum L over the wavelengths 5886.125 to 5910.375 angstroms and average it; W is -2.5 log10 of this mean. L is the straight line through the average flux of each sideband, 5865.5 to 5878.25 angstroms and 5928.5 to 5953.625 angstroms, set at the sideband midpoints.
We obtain 0.24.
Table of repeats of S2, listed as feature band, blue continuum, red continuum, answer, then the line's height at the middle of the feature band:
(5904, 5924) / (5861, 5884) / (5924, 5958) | 1.3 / 2.2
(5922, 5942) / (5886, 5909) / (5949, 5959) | -1.1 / 1.96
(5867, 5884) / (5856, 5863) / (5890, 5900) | -4.5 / 1.86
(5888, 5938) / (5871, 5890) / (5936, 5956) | 5.0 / 2.16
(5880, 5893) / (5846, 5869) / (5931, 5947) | 1.3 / 2.16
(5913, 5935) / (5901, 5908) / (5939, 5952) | 0.0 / 2.08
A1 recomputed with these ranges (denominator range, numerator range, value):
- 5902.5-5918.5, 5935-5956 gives 1.04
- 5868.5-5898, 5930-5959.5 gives 1.04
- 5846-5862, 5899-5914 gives 0.91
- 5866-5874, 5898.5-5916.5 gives 0.82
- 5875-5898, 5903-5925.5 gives 1.07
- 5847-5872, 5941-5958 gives 0.97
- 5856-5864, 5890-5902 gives 0.80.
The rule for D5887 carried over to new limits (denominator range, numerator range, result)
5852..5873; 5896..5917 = 0.87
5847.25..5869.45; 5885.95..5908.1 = 0.79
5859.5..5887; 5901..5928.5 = 0.92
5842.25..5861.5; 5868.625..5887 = 1.04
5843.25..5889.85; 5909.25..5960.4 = 0.96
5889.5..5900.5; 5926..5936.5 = 1.24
